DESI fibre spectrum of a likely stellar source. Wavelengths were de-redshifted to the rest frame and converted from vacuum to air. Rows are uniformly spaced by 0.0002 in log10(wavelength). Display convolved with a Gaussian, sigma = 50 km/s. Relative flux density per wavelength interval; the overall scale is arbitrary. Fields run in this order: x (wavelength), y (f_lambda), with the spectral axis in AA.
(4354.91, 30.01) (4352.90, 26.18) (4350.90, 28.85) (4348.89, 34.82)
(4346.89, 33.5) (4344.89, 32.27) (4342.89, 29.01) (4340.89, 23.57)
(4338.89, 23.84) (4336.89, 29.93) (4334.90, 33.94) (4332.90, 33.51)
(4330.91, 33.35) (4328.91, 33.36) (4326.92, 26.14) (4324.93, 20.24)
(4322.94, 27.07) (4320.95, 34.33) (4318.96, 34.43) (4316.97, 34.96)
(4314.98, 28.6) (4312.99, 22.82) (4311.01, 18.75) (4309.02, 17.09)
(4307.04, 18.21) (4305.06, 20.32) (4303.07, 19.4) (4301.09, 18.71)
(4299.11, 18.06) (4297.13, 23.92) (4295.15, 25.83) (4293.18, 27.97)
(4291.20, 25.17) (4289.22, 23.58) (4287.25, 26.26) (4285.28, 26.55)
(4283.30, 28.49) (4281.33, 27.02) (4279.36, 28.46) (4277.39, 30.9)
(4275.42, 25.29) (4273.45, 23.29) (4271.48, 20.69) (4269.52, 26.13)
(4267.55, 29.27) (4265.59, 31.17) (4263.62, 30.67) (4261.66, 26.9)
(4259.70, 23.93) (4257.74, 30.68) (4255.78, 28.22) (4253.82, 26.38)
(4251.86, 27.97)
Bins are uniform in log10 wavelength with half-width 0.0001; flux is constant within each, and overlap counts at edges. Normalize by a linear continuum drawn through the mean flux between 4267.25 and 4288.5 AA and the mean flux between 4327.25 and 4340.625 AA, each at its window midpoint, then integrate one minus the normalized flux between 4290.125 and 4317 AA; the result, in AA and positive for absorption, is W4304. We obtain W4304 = 5.6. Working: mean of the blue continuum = 26.5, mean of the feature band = 22.4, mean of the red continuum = 30.6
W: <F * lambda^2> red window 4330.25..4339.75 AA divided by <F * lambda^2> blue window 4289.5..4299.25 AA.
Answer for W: 1.3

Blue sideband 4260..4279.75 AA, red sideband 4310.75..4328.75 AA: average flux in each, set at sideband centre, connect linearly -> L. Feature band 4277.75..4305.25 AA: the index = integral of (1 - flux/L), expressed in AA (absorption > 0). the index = 3.00 AA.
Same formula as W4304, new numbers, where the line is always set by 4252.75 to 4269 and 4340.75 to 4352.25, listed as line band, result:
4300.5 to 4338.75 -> 4.3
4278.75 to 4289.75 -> 0.8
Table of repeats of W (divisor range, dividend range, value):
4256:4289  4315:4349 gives 1.15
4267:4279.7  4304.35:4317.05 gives 0.87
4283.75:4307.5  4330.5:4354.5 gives 1.34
